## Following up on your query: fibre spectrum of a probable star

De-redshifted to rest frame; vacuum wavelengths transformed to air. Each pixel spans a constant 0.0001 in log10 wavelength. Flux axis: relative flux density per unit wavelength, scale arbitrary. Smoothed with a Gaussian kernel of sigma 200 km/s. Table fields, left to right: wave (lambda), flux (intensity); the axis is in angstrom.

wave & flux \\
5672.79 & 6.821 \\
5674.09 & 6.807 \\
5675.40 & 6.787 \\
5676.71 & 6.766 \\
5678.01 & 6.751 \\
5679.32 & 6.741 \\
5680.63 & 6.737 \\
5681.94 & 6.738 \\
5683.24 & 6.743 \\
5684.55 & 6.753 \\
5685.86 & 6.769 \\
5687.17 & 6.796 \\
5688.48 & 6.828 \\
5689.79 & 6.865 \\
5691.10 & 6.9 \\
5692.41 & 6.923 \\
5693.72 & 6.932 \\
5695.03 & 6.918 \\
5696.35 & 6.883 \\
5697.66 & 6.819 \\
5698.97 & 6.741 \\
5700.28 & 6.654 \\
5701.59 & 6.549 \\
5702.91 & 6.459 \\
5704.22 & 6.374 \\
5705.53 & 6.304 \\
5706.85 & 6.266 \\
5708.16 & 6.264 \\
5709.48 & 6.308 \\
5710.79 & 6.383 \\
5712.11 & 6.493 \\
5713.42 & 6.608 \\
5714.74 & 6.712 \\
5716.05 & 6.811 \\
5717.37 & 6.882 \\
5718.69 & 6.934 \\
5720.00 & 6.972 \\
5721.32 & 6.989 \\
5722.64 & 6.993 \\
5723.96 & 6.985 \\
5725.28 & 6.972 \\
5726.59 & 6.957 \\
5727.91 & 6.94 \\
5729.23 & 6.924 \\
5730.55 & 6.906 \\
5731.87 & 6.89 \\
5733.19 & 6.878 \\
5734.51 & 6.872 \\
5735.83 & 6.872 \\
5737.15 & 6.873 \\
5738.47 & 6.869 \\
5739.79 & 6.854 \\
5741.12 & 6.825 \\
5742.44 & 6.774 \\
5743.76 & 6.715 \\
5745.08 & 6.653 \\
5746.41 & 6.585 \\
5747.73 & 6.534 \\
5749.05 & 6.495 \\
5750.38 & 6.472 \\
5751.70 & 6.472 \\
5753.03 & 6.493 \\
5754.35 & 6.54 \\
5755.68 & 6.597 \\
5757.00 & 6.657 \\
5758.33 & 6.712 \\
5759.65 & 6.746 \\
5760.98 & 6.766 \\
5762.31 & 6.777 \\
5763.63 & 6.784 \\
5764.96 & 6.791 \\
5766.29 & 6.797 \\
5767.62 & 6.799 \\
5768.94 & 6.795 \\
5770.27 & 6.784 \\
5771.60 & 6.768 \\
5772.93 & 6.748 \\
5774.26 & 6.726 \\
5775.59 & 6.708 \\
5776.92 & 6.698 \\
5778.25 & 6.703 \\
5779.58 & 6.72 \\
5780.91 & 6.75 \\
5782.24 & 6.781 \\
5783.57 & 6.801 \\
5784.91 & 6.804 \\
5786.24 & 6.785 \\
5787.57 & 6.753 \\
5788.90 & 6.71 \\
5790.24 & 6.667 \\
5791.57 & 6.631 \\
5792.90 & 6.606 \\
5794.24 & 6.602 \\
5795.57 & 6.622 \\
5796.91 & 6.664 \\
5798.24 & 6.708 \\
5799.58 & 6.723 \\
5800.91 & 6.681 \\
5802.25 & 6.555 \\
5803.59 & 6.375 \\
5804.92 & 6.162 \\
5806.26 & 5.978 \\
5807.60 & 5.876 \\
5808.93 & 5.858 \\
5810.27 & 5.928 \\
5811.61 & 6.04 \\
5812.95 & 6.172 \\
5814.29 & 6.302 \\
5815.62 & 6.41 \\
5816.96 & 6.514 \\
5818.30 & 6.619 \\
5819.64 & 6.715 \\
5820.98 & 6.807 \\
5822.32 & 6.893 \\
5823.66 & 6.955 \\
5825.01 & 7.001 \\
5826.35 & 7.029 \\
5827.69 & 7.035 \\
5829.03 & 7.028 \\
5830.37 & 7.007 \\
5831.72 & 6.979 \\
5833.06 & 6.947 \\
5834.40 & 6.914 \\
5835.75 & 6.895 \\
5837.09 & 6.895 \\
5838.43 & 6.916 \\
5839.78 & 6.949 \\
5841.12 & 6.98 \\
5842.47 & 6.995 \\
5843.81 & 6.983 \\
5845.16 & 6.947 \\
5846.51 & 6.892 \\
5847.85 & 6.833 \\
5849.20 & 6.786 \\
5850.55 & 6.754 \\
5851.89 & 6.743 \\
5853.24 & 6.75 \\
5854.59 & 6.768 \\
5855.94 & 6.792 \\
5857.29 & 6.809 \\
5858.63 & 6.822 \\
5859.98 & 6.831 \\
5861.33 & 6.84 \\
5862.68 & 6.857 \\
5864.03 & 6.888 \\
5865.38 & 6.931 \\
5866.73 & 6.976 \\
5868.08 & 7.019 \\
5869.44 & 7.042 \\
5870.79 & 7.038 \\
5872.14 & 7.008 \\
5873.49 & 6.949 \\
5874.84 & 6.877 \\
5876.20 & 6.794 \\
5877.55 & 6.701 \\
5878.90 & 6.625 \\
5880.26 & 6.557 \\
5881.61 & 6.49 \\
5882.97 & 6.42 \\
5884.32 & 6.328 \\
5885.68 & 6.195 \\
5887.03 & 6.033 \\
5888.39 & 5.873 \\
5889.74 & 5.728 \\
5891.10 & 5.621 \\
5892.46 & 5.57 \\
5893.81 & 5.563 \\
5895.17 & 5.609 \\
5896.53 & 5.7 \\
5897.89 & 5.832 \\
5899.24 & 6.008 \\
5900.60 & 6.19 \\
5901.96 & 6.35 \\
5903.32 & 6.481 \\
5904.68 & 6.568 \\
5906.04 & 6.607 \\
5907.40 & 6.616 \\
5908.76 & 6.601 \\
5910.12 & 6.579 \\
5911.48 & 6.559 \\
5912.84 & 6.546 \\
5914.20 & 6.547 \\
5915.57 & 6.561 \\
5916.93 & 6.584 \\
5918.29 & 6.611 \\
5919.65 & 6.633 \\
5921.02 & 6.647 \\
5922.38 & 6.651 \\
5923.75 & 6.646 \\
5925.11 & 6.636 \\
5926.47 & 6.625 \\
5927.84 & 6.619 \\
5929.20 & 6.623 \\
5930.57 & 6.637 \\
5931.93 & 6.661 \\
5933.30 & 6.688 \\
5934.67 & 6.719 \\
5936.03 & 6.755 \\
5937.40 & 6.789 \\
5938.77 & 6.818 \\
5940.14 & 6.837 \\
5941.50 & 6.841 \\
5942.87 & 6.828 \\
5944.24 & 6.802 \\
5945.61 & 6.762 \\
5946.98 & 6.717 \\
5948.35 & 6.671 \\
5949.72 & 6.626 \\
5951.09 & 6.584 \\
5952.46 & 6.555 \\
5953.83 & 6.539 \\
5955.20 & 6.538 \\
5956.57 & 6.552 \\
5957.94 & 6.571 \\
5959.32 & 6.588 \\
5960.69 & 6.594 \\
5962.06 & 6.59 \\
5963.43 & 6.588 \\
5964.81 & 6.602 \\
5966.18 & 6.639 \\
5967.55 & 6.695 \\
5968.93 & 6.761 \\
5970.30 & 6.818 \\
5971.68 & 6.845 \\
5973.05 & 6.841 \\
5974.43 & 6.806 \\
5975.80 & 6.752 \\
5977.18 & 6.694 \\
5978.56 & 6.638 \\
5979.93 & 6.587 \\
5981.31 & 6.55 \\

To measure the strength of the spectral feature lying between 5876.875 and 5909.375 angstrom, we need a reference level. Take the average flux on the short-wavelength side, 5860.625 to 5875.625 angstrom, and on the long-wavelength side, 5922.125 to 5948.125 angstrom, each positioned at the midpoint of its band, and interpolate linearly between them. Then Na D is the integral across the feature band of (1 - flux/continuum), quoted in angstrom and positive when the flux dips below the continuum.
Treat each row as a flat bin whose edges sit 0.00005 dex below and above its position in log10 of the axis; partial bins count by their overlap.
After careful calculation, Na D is 3.2 angstrom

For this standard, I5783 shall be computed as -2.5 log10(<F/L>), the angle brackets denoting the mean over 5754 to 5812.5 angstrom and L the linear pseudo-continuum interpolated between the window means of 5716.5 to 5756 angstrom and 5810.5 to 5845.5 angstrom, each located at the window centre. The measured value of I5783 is 0.03 mag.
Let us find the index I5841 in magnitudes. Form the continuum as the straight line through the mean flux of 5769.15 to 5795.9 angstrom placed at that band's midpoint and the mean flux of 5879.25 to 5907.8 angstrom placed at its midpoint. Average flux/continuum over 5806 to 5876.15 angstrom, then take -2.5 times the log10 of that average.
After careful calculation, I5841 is -0.06 mag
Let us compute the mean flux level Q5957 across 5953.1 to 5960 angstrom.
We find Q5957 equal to 6.55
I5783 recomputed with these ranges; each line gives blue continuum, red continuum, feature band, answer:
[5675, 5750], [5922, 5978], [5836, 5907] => 0.022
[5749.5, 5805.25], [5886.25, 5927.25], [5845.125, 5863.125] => -0.059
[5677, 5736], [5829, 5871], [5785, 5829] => 0.049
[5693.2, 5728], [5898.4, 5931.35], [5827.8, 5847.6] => -0.056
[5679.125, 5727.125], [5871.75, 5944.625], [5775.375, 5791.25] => -0.018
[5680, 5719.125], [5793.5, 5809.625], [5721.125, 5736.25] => -0.054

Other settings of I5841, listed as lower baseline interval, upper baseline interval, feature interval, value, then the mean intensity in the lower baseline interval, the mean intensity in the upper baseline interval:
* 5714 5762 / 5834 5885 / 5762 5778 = 0.005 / 6.78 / 6.83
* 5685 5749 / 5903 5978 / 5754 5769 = 0.000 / 6.75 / 6.66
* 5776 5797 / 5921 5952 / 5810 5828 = 0.016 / 6.71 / 6.7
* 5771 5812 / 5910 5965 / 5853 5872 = -0.047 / 6.55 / 6.65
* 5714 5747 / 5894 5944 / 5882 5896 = 0.118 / 6.86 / 6.53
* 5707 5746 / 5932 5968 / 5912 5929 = 0.013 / 6.79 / 6.67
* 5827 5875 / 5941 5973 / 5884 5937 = 0.068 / 6.91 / 6.67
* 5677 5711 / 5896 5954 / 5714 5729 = -0.041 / 6.68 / 6.58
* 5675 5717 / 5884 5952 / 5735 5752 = -0.012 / 6.68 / 6.45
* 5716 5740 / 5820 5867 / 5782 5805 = 0.040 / 6.92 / 6.9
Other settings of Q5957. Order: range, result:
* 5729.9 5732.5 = 6.9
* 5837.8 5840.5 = 6.93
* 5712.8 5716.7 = 6.71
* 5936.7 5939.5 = 6.78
